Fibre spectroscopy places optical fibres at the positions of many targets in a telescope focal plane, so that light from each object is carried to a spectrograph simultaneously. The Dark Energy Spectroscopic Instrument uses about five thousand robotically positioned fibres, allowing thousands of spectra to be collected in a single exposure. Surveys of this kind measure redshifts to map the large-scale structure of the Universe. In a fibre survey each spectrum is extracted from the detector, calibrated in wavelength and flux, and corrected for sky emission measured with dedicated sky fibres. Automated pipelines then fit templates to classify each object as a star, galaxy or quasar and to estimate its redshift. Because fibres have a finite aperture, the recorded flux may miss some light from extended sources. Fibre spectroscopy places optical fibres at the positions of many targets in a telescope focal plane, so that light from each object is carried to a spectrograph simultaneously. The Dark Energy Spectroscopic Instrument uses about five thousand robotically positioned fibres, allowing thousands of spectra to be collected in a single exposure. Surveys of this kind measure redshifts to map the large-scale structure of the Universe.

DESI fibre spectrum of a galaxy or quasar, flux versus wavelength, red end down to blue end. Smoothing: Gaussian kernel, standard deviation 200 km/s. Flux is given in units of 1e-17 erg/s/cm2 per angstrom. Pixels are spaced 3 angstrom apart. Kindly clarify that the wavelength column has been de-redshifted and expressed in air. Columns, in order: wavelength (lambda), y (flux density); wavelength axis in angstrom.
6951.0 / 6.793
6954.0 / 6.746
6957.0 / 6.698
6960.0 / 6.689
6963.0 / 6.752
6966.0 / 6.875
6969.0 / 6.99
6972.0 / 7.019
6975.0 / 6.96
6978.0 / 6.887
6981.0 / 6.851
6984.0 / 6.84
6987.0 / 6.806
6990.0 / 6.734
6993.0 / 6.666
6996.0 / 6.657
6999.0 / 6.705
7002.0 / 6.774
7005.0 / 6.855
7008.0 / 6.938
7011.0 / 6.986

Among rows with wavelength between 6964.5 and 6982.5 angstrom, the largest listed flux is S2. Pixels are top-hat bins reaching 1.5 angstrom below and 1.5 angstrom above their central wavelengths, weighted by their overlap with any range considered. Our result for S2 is 7.019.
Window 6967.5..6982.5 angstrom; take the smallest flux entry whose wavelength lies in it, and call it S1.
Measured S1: 6.851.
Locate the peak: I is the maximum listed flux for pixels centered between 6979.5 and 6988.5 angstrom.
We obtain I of 6.851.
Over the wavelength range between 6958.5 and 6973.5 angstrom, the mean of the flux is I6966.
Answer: 6.86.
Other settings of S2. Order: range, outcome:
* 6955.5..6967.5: 6.875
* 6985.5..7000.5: 6.806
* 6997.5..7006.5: 6.855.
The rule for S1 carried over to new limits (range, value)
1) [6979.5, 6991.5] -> 6.734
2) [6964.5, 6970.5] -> 6.875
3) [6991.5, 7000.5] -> 6.657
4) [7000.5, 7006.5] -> 6.774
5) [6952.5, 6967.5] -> 6.689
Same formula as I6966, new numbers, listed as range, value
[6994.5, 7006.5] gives 6.75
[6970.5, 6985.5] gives 6.91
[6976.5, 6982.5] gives 6.87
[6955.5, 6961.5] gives 6.69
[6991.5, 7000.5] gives 6.68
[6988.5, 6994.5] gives 6.7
